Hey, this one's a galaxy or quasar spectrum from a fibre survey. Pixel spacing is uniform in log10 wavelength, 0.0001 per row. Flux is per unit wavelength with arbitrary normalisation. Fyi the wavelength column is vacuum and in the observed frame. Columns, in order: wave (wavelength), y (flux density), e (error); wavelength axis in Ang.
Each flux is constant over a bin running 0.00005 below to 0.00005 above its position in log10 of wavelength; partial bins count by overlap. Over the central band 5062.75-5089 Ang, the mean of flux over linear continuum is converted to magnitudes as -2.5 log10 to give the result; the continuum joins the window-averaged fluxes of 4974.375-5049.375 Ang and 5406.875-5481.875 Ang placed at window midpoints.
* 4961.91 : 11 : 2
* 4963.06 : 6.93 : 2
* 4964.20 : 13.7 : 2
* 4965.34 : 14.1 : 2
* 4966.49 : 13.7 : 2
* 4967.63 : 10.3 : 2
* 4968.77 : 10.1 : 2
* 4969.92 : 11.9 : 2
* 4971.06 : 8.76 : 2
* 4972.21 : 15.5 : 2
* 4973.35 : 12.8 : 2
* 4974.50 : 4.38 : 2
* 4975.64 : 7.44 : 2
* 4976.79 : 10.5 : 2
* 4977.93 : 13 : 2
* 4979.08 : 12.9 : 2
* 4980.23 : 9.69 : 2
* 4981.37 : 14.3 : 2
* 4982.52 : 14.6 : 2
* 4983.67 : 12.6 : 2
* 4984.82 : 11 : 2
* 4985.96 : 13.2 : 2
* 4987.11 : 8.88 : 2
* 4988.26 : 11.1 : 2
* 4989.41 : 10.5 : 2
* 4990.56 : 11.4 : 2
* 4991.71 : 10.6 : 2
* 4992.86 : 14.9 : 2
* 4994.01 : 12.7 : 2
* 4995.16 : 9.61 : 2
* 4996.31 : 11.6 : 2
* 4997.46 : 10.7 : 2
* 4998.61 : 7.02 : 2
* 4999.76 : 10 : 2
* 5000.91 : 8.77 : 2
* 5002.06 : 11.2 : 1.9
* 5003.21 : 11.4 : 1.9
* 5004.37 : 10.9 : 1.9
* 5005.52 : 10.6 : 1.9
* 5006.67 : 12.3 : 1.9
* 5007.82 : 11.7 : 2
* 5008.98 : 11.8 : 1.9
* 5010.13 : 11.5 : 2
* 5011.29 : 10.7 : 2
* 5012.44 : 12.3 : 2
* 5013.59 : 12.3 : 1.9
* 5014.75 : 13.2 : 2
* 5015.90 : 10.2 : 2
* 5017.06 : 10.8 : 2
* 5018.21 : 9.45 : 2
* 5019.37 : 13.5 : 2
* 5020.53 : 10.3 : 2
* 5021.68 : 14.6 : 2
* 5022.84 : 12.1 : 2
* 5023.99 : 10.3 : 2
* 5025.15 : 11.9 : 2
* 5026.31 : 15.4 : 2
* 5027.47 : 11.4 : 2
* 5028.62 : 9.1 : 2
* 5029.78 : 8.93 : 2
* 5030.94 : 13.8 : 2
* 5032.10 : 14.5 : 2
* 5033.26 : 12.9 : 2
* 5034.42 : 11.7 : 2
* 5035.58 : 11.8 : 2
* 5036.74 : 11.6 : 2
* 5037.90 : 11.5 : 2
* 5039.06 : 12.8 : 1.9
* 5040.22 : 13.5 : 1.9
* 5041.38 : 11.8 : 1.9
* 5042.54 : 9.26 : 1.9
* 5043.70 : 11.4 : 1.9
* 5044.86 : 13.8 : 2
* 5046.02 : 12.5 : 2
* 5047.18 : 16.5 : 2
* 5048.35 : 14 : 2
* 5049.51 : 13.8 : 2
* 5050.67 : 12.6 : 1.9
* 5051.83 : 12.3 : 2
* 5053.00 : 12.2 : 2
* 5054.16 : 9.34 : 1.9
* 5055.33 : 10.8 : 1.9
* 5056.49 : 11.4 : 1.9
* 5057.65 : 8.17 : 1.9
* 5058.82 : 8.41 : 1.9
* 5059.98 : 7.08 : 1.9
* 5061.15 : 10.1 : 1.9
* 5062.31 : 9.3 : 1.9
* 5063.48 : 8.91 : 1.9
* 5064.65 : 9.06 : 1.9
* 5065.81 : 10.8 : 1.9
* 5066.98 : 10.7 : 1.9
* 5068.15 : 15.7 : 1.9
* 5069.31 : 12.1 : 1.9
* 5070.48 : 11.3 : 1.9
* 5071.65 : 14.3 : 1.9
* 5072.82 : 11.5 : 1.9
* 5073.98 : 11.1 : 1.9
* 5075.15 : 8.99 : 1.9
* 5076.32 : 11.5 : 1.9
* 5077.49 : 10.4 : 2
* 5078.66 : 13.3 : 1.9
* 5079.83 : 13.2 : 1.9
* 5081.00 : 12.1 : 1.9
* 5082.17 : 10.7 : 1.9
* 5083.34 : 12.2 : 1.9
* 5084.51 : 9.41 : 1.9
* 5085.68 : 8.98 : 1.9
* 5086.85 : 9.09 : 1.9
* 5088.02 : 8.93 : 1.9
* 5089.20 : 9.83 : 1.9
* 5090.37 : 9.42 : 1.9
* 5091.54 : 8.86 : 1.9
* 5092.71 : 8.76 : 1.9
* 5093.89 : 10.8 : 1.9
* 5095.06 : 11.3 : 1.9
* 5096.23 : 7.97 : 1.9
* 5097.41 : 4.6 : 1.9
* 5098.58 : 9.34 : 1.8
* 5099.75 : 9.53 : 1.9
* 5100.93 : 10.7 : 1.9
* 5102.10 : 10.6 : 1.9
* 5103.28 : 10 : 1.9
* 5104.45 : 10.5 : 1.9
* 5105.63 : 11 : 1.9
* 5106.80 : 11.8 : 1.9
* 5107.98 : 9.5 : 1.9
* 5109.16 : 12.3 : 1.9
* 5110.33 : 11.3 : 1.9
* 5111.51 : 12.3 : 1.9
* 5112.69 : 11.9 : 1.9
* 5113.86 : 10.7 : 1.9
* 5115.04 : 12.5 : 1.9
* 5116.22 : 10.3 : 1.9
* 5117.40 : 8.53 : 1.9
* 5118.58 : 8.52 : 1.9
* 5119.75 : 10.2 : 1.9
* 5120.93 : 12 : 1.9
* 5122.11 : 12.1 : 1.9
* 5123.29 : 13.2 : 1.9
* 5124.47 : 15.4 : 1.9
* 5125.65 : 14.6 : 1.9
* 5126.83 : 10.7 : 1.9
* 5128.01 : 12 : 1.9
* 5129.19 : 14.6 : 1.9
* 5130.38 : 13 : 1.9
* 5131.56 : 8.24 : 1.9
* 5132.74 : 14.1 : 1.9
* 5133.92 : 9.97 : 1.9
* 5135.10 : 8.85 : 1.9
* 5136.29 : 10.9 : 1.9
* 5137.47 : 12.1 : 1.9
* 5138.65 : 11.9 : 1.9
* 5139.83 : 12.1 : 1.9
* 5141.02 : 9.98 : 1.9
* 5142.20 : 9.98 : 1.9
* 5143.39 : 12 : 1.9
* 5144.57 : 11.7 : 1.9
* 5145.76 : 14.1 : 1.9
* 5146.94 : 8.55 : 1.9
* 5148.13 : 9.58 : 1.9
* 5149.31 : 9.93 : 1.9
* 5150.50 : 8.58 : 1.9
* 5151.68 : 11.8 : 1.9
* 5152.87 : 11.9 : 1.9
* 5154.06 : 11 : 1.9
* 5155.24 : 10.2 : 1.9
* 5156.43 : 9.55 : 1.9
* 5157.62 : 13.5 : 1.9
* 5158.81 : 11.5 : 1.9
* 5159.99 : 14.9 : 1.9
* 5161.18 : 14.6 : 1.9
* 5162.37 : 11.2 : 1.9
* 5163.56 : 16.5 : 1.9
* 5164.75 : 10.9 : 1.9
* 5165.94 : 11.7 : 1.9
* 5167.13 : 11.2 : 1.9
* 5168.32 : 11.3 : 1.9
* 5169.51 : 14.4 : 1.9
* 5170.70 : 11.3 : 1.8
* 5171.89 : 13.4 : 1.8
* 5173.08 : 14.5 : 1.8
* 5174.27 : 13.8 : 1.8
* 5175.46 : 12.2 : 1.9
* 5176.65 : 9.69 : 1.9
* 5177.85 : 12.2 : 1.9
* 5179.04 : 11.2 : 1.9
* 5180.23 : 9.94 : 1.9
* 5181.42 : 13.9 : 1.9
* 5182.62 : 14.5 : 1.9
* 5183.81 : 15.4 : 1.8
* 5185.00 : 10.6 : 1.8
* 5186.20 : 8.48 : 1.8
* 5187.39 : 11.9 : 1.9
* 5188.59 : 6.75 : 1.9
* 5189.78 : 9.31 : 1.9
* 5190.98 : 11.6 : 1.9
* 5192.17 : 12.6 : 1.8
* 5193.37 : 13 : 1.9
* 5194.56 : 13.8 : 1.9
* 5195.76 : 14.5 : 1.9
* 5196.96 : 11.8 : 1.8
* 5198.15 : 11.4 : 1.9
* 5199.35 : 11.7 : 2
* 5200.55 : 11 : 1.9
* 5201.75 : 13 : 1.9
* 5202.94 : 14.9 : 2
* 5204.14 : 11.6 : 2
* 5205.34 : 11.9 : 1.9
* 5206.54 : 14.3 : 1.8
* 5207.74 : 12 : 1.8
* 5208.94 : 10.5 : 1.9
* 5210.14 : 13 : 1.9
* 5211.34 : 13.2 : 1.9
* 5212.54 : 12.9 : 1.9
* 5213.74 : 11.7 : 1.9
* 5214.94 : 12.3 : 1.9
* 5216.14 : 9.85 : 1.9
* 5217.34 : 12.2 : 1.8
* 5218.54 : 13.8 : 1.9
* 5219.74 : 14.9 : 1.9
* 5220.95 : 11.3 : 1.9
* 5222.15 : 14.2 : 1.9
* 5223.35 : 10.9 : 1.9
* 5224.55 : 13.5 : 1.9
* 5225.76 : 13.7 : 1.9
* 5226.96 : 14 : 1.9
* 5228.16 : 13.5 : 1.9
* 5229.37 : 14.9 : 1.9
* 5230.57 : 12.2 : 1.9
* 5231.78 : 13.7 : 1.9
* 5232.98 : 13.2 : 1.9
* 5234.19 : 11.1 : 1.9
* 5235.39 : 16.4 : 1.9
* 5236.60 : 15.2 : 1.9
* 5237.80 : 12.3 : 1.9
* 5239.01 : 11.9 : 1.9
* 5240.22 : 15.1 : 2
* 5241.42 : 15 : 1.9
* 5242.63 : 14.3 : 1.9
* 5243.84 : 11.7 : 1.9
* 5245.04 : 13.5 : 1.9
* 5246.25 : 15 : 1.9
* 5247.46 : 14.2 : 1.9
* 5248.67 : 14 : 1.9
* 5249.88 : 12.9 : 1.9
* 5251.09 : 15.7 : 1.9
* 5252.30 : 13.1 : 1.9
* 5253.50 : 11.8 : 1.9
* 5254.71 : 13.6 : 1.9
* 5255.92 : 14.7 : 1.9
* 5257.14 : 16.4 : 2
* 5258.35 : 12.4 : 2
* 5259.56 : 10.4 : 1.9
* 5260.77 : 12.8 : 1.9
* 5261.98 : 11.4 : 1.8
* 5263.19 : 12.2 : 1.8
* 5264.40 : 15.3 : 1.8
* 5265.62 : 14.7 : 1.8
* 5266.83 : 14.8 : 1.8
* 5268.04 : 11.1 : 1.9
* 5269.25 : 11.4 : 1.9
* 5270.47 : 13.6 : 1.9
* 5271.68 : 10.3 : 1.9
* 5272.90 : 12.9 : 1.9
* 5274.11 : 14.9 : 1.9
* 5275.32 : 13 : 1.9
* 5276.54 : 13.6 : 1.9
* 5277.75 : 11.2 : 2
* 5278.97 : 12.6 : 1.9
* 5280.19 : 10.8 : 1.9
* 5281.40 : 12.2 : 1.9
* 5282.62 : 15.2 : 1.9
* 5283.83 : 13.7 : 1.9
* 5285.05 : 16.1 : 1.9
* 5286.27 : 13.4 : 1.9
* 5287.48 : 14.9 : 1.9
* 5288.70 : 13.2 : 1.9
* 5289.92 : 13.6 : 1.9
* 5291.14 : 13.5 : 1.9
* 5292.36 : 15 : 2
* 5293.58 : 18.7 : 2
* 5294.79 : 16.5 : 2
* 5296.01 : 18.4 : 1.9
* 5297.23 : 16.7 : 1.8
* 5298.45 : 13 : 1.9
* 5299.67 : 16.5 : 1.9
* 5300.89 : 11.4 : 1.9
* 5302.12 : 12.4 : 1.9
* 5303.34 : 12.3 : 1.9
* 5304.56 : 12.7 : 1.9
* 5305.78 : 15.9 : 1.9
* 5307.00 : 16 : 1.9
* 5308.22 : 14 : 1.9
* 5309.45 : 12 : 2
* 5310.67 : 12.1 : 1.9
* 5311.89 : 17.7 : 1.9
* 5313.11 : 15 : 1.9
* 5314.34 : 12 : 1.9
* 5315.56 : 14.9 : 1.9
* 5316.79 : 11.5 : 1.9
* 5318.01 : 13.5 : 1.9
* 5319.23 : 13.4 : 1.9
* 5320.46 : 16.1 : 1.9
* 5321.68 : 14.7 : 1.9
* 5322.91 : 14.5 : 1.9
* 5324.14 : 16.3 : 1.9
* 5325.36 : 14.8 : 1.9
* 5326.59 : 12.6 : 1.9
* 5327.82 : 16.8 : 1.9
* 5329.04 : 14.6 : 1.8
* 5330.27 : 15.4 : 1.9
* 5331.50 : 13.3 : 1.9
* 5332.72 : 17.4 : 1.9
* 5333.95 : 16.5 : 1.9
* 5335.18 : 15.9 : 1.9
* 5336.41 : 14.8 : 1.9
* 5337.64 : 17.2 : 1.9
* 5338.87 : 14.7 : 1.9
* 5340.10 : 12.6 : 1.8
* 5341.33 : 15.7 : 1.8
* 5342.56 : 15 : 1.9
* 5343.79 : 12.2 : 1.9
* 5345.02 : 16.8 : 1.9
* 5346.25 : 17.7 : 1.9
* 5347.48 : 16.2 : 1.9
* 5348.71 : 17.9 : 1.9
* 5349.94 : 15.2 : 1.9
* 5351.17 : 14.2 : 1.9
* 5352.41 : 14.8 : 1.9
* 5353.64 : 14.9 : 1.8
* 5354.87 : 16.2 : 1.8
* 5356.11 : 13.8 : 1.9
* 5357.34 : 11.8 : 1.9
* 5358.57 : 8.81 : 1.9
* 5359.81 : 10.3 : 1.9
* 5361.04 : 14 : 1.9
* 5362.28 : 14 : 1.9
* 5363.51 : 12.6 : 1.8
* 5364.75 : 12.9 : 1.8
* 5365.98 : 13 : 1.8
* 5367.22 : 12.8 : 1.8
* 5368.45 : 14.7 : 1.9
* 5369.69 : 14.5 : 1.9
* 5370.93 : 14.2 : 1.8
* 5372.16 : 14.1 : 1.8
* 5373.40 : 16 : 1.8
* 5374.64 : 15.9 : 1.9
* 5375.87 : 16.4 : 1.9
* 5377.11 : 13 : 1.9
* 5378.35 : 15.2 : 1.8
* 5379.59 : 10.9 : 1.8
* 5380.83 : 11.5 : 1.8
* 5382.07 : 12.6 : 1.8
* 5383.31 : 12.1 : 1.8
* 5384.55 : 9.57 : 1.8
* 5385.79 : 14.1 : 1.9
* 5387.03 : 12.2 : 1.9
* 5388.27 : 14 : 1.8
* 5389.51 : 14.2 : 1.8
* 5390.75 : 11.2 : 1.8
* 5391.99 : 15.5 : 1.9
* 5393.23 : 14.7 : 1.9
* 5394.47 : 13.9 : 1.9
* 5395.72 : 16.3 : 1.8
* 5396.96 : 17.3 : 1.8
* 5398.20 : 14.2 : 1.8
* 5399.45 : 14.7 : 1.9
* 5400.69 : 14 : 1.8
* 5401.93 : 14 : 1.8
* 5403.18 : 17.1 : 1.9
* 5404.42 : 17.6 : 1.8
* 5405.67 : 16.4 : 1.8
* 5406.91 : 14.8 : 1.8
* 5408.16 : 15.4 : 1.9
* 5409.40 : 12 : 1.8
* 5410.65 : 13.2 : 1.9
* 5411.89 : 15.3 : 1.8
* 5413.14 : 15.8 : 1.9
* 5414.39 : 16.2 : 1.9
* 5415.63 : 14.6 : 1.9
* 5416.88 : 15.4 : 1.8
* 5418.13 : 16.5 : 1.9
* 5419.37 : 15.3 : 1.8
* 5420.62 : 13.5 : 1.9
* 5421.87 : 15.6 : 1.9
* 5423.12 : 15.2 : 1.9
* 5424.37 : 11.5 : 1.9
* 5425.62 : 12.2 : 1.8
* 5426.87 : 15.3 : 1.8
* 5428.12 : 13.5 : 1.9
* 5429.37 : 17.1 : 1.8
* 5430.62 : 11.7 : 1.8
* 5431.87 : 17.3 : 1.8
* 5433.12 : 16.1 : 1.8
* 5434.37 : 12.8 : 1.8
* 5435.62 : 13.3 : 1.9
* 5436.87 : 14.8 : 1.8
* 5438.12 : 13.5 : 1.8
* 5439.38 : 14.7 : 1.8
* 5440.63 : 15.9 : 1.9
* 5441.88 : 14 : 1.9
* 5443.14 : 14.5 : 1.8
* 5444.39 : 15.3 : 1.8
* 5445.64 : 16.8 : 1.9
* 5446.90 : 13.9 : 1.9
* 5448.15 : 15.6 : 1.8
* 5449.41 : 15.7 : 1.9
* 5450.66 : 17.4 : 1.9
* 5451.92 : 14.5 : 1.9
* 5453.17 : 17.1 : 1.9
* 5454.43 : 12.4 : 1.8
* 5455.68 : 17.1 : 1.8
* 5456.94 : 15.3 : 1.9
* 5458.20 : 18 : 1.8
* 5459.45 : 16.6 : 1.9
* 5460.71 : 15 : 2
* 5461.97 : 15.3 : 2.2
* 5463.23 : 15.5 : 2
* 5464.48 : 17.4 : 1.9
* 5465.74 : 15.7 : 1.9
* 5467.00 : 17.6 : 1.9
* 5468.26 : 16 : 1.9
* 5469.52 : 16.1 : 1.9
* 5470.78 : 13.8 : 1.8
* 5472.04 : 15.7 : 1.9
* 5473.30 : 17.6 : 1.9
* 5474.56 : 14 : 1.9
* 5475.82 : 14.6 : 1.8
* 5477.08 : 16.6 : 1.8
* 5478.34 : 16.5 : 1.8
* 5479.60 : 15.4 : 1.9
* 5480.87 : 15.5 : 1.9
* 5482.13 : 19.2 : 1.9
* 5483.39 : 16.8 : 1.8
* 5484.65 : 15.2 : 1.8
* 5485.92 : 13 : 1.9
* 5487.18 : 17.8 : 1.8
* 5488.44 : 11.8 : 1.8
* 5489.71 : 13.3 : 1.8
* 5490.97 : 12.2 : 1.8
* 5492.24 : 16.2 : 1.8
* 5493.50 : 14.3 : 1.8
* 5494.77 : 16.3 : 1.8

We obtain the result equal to 0.102 mag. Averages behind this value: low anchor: 11.6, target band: 11.1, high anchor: 15.2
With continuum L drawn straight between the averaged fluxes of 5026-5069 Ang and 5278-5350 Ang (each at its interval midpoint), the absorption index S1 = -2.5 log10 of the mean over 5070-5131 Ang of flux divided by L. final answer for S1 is 0.12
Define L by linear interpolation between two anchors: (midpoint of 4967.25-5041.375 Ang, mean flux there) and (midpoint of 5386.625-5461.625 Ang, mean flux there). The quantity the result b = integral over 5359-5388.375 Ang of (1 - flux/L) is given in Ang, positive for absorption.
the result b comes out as 2.4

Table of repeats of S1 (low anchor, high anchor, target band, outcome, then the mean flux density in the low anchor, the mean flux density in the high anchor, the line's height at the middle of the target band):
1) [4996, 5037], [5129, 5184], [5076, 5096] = 0.116 mag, 11.5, 11.8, 11.6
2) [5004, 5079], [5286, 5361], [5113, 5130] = 0.056 mag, 11.6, 14.6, 12.4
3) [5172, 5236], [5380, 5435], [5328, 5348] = -0.125 mag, 12.5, 14.4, 13.7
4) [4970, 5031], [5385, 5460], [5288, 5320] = -0.033 mag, 11.3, 14.9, 13.9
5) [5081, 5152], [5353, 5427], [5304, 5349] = -0.120 mag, 10.7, 14.1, 13.3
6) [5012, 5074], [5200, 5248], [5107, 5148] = 0.081 mag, 11.7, 13.1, 12.3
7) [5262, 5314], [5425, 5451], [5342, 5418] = 0.013 mag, 13.9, 14.8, 14.4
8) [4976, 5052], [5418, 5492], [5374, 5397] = 0.080 mag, 11.8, 15.2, 14.7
